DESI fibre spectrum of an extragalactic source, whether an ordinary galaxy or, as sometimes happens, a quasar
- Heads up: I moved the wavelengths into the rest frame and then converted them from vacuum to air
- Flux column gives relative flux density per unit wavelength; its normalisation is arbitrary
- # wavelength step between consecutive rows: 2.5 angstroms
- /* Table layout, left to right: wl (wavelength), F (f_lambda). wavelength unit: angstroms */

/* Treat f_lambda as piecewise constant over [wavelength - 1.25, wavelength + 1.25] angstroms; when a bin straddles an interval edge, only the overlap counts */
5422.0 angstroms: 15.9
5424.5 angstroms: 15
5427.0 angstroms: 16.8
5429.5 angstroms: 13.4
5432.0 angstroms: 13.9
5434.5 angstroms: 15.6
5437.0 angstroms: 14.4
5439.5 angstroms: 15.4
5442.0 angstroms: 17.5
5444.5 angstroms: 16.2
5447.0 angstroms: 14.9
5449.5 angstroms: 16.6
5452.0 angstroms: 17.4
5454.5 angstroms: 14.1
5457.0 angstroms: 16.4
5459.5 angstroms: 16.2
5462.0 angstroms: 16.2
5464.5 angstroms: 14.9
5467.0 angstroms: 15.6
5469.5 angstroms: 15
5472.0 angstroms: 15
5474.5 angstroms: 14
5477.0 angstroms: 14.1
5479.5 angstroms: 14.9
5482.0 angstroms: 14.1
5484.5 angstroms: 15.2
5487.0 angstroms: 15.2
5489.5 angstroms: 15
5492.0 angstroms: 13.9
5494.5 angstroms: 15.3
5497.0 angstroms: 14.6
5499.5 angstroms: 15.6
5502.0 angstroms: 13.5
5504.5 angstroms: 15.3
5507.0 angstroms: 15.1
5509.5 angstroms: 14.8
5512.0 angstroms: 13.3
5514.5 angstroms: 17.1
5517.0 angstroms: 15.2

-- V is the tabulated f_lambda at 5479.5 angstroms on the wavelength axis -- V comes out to 14.9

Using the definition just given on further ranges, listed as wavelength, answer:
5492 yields 13.9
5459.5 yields 16.2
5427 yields 16.8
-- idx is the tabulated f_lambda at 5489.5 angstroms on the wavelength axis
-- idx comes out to 15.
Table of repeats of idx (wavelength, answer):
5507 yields 15.1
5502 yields 13.5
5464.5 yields 14.9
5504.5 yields 15.3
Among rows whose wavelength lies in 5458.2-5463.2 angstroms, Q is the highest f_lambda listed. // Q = 16.2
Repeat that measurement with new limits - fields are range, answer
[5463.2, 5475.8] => 15.6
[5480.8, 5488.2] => 15.2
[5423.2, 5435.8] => 16.8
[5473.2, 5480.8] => 14.9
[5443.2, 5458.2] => 17.4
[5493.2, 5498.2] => 15.3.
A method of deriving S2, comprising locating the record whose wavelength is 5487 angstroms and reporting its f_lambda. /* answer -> 15.2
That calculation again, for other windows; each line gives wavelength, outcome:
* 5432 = 13.9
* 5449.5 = 16.6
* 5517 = 15.2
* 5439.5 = 15.4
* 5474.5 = 14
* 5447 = 14.9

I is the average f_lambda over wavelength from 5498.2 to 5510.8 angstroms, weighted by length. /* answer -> 14.9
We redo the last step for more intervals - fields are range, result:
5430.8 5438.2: 14.6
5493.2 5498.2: 14.9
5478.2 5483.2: 14.5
